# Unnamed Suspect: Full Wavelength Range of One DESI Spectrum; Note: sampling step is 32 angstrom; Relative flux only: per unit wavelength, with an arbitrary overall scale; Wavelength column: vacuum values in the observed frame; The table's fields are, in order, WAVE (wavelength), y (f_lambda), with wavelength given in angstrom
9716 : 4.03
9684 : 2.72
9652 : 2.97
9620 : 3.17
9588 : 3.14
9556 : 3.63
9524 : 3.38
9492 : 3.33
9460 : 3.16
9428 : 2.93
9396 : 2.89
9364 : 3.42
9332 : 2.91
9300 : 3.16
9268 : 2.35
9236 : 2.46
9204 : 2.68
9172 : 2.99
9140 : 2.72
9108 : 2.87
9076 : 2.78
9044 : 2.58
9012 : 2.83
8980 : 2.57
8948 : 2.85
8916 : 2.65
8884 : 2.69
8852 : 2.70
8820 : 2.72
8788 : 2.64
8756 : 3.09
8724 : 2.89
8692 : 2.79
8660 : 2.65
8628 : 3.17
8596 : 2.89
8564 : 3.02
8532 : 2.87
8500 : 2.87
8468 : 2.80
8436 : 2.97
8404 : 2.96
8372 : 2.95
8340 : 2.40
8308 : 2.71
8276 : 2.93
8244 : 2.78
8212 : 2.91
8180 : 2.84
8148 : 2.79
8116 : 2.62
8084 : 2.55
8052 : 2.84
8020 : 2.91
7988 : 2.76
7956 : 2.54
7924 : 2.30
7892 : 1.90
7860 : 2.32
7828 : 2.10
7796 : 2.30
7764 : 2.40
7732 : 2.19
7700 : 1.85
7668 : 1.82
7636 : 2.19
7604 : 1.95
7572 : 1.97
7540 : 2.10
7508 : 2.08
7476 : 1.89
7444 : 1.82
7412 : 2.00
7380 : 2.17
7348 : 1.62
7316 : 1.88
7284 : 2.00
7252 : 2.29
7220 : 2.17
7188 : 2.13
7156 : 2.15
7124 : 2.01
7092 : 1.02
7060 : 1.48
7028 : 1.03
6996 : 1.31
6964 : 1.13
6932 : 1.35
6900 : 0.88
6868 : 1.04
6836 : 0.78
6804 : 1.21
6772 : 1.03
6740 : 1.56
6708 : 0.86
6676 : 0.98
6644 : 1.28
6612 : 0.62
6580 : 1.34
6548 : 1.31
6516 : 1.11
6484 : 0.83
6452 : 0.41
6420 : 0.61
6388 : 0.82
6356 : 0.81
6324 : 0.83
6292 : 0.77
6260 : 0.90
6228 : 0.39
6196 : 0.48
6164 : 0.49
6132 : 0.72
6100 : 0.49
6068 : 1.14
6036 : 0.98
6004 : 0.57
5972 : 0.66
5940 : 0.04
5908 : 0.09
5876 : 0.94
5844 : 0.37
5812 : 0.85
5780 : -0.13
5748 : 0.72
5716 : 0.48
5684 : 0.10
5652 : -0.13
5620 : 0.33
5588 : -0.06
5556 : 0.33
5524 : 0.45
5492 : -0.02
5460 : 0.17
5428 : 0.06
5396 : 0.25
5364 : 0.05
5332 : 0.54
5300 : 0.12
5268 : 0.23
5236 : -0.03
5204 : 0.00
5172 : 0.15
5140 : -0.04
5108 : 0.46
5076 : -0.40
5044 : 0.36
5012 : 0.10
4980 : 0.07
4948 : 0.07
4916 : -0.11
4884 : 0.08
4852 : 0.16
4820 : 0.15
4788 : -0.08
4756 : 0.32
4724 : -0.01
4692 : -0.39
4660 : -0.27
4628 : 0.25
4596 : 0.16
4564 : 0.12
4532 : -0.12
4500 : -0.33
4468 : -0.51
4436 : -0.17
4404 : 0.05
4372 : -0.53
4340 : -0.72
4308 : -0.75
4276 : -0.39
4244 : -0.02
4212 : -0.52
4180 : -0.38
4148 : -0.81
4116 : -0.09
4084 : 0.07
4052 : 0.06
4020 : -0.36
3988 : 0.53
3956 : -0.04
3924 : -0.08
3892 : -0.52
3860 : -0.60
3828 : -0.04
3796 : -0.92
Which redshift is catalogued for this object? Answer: 0.785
